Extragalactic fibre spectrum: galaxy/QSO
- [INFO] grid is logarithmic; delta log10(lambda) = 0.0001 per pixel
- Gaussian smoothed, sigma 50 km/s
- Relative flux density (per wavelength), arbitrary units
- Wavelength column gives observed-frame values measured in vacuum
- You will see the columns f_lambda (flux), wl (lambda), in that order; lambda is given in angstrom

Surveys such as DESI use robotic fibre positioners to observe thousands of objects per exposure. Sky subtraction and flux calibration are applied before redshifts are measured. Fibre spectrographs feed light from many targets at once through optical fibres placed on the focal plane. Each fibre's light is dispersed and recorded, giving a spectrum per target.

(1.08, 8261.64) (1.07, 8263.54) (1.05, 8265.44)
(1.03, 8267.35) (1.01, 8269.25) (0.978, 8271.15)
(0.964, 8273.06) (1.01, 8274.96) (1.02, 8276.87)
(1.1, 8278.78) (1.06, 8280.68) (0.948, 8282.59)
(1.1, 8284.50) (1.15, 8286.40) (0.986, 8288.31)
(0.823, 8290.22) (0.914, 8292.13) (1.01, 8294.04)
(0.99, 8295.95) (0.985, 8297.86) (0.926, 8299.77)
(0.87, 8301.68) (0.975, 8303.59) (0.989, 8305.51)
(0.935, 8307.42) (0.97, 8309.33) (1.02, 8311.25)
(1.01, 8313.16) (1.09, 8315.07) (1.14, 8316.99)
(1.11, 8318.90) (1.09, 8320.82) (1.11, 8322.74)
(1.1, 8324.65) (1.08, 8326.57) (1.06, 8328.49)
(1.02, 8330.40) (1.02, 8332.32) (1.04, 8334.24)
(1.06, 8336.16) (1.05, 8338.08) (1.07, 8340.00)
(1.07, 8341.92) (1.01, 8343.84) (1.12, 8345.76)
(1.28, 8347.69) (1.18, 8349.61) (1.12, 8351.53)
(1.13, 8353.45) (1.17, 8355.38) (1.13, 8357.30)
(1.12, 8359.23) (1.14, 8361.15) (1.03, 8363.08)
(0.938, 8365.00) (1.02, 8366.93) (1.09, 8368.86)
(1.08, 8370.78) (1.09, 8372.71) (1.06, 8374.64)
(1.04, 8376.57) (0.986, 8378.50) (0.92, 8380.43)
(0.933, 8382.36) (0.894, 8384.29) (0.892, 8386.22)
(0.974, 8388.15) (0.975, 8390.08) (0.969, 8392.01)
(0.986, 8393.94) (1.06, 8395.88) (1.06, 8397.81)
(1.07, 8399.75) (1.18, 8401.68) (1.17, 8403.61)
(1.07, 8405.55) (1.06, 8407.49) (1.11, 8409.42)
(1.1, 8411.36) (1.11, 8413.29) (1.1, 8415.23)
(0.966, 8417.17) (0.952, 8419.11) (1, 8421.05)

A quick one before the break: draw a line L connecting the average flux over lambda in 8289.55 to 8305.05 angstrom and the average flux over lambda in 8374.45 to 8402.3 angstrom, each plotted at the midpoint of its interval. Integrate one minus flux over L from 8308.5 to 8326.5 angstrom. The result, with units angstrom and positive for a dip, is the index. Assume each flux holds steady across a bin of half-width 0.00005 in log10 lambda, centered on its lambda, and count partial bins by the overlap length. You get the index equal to -2.3 angstrom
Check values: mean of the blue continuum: 0.94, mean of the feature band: 1.07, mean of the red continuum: 0.996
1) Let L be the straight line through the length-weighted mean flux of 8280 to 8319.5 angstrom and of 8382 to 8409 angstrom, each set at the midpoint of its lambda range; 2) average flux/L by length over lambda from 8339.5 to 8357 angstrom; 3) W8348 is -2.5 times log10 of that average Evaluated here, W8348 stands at -0.12 mag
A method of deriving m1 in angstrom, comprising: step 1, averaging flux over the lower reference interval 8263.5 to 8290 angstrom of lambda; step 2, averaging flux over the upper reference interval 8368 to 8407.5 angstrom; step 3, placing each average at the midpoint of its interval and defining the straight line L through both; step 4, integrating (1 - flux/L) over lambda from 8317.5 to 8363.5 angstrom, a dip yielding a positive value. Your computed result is -3.2 angstrom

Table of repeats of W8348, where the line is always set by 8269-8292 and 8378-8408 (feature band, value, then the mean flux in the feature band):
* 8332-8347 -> -0.05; 1.06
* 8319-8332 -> -0.07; 1.08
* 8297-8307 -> 0.07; 0.948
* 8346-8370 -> -0.10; 1.11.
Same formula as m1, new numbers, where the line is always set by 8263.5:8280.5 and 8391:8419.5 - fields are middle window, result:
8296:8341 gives 0.4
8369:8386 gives 0.9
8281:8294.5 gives 0.5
